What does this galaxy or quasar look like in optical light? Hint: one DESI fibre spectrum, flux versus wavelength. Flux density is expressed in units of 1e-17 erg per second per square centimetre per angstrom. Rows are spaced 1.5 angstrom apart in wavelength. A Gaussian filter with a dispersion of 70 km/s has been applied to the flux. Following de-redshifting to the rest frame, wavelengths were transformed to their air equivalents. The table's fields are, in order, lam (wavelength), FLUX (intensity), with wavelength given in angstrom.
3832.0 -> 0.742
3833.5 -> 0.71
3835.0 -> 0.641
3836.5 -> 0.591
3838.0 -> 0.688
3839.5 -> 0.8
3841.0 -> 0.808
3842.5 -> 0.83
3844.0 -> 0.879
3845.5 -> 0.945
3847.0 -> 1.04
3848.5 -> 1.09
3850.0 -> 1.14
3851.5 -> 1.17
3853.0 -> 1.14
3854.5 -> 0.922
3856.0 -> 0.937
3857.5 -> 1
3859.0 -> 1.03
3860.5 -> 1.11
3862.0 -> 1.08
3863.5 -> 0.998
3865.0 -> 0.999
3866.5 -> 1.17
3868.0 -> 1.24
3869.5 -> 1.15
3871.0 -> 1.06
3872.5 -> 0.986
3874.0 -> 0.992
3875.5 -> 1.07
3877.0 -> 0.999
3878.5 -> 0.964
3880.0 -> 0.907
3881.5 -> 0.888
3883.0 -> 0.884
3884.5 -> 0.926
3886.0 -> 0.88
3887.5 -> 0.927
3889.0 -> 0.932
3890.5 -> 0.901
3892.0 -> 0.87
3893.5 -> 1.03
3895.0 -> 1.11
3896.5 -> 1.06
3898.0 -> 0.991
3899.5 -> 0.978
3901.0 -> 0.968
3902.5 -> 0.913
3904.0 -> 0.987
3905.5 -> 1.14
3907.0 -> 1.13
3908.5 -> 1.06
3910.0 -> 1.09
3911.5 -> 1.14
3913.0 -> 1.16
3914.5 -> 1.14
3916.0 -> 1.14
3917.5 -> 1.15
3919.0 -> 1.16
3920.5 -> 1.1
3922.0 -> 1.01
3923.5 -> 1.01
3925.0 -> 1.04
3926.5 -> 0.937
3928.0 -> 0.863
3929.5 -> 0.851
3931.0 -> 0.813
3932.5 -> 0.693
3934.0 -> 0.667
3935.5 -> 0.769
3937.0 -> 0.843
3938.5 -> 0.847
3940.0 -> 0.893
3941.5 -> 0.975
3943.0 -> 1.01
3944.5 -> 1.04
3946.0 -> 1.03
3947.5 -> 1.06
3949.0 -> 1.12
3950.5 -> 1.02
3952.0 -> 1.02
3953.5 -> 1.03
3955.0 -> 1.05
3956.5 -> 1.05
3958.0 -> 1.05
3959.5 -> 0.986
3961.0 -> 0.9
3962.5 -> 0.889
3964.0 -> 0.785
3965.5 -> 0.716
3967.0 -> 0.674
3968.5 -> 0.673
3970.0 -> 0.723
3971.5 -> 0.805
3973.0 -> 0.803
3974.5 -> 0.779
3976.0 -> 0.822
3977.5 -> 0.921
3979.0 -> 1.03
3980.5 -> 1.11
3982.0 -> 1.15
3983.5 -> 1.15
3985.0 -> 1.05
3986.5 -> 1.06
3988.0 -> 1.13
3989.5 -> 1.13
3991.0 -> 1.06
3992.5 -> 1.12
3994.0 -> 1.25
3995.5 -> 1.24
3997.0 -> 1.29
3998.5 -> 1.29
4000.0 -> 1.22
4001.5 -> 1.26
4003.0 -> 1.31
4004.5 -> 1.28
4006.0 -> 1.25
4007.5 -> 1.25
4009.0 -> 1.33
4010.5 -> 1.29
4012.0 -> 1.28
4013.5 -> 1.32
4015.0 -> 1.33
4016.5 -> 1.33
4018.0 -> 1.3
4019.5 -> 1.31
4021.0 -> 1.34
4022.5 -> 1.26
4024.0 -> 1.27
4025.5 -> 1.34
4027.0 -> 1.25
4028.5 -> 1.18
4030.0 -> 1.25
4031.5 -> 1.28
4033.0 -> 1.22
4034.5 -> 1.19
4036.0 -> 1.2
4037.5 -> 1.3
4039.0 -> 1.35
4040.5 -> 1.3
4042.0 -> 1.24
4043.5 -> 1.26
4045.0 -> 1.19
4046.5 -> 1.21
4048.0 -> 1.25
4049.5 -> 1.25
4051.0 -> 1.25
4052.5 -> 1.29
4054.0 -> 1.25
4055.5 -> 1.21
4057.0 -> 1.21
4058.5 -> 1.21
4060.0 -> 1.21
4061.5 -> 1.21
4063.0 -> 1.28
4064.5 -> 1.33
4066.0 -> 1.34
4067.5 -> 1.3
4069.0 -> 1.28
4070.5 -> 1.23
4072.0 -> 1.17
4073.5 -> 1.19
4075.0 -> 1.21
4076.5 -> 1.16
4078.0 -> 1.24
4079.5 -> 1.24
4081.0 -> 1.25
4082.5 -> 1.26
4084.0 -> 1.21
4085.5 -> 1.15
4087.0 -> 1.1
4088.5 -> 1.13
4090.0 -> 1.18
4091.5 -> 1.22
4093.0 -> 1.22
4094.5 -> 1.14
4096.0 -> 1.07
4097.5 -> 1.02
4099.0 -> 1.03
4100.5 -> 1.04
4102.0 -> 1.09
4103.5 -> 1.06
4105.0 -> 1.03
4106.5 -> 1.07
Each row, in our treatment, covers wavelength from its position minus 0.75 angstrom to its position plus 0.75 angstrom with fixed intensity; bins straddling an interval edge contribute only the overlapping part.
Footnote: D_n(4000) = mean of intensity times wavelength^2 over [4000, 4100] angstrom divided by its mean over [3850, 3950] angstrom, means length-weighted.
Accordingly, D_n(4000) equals 1.33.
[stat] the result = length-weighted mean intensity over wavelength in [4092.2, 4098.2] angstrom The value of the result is 1.11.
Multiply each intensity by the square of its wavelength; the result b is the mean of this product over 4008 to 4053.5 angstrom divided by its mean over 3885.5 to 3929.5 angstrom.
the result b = 1.3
